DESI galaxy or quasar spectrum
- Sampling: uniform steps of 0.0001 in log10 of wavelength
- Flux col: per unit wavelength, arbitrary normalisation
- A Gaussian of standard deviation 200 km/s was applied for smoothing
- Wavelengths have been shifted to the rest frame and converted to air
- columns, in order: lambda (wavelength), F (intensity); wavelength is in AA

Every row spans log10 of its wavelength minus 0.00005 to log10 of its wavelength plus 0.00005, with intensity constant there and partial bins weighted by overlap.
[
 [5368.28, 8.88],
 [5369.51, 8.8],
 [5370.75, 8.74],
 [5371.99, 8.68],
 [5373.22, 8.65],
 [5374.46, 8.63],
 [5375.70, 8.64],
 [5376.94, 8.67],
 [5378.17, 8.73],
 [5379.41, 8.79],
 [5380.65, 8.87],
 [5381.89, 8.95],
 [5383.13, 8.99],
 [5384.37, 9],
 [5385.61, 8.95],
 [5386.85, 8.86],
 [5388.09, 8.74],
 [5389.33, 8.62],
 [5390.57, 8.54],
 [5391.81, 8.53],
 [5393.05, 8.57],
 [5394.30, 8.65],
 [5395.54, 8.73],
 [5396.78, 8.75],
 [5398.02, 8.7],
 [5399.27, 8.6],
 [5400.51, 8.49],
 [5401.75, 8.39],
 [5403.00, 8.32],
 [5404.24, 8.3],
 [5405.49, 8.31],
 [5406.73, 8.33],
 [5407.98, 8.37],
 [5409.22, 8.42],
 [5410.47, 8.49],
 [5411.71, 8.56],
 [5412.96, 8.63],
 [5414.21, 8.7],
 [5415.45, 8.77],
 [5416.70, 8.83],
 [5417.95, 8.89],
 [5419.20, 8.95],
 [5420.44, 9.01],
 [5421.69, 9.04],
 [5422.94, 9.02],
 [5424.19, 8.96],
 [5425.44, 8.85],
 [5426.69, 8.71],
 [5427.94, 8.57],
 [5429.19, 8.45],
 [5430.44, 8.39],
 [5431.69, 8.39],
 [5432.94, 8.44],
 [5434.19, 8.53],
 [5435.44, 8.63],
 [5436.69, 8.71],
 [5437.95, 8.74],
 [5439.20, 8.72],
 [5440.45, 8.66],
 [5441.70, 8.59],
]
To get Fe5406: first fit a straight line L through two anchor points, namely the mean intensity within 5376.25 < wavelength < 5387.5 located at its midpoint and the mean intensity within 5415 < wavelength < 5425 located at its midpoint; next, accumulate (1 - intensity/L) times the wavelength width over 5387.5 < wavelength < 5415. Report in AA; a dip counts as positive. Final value 1.1 AA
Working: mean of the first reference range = 8.87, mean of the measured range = 8.54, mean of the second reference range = 8.93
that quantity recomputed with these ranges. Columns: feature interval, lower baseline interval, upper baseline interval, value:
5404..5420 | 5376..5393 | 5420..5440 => 0.2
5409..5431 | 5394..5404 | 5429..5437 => -0.5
